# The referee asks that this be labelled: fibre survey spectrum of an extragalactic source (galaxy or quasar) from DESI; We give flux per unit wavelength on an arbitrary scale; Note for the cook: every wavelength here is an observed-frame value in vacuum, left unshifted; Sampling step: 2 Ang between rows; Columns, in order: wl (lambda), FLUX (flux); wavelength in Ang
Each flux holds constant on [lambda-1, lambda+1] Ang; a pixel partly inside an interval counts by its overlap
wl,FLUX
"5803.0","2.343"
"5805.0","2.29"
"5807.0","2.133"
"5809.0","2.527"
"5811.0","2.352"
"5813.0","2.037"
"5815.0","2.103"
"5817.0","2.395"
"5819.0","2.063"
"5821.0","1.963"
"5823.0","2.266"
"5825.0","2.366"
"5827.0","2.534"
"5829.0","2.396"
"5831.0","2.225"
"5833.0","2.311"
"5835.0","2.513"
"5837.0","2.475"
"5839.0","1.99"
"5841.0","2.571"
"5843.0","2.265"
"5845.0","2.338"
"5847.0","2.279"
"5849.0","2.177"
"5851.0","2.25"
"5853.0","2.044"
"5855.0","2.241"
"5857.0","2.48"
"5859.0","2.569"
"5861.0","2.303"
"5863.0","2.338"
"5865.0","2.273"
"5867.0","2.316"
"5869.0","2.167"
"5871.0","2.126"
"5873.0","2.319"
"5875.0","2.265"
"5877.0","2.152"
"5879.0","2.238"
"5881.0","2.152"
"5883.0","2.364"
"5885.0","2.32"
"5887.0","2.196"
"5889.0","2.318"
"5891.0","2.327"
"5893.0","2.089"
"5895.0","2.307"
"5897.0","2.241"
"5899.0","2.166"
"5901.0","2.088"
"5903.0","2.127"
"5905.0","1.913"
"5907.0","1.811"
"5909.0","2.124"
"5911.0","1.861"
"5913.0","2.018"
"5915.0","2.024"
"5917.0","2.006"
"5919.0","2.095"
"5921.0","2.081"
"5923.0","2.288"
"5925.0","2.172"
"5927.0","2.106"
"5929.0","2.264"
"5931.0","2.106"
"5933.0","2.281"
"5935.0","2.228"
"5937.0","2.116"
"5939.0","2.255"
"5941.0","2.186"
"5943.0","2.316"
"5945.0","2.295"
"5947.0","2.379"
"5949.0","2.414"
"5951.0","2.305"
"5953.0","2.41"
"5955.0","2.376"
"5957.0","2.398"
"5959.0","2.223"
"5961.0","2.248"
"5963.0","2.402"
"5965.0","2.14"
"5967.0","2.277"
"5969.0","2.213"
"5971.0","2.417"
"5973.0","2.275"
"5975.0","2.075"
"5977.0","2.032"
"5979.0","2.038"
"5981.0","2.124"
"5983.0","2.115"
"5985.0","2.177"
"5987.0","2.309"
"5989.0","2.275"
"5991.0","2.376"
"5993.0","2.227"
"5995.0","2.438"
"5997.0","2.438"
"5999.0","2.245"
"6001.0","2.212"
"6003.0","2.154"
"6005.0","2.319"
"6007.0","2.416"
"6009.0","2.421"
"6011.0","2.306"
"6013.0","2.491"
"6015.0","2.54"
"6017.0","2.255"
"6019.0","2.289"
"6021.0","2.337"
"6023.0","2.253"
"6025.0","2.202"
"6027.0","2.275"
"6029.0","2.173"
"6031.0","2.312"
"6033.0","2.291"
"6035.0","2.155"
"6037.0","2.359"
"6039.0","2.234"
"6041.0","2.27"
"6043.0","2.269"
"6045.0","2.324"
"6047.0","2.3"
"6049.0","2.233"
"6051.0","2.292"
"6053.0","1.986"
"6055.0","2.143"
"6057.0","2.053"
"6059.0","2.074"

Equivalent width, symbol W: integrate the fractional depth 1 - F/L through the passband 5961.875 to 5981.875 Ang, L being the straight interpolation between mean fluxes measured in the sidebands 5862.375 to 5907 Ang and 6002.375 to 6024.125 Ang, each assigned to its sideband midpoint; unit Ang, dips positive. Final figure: 0.9 Ang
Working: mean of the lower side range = 2.21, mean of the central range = 2.2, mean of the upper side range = 2.35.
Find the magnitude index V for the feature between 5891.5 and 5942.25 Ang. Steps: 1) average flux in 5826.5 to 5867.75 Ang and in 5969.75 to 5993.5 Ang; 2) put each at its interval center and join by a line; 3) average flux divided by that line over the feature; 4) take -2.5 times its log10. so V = 0.07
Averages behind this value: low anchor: 2.33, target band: 2.12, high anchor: 2.2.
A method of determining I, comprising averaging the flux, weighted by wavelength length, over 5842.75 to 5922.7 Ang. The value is 2.19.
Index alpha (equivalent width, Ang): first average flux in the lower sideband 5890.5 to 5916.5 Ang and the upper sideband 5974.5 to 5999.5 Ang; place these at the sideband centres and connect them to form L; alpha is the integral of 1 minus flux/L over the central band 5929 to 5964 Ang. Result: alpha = -2.2 Ang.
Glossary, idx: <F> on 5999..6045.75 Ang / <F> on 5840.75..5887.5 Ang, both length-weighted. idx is 1.01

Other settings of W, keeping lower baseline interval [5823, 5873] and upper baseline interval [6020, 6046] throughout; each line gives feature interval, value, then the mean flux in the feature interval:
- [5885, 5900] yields 0.4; 2.24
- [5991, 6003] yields -0.2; 2.3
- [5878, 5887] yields 0.2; 2.26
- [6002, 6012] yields -0.2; 2.32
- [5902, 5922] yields 2.5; 2.01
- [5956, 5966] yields 0.0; 2.28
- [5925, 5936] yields 0.5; 2.19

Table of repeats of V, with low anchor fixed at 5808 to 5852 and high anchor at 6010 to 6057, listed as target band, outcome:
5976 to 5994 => 0.043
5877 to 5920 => 0.074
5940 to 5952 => -0.018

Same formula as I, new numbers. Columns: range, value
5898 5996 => 2.2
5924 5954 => 2.26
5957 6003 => 2.24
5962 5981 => 2.2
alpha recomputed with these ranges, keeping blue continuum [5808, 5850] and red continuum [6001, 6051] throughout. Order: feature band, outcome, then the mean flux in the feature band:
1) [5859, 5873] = 0.1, 2.28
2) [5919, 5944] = 1.1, 2.2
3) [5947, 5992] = 0.7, 2.26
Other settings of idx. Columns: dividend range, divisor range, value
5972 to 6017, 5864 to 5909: 1.04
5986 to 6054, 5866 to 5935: 1.06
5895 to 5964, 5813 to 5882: 0.96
